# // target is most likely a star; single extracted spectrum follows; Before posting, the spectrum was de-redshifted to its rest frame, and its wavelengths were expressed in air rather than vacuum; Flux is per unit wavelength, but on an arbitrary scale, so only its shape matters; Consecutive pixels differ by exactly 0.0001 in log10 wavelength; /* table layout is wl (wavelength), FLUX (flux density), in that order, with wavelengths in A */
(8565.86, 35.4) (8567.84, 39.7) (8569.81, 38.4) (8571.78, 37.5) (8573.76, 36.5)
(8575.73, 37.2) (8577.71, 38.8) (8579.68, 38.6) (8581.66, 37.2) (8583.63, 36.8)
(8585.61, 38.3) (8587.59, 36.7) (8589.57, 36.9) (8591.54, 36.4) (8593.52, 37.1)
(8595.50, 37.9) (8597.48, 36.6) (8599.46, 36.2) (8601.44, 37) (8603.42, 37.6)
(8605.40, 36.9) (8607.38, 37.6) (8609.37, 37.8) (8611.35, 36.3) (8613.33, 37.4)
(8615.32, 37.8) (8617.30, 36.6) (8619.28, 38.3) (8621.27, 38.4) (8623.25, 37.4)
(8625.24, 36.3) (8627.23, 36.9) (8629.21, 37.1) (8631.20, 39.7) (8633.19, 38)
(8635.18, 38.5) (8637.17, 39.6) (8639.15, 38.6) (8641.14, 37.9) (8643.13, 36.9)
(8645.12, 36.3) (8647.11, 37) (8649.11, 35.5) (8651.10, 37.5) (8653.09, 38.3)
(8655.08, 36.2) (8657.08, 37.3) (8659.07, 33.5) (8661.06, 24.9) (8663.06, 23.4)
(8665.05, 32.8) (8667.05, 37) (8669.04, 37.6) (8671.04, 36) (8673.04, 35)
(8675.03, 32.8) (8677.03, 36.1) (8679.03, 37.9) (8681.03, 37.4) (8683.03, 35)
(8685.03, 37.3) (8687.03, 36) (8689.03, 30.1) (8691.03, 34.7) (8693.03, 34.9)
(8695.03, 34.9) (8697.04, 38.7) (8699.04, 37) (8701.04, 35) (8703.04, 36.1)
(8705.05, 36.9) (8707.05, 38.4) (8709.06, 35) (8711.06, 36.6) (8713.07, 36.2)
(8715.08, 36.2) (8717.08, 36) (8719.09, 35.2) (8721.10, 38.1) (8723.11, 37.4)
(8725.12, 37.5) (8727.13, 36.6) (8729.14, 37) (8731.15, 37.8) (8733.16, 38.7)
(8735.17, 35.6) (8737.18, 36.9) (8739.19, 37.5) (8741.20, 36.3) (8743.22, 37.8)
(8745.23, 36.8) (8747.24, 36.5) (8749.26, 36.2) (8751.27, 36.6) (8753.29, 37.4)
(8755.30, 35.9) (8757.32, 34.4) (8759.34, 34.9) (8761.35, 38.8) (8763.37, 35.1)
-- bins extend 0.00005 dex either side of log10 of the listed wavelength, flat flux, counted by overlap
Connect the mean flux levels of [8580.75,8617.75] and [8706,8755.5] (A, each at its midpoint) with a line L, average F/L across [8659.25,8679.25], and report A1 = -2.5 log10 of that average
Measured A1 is 0.12 mag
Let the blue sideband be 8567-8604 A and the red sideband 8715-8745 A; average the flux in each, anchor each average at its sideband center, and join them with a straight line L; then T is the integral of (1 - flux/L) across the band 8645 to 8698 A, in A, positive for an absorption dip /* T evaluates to 3.2 A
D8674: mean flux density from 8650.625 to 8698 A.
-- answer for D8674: 34.8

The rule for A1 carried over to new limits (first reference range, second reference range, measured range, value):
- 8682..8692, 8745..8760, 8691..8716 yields -0.04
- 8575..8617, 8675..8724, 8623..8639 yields -0.03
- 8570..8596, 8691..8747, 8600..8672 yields 0.02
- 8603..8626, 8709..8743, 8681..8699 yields 0.05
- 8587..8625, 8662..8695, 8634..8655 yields -0.05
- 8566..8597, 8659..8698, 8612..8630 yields -0.03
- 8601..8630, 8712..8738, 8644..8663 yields 0.08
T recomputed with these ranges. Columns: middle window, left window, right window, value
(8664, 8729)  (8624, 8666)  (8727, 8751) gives 0.8 A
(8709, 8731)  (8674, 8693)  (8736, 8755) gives -0.3 A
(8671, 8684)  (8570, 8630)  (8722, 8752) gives 0.5 A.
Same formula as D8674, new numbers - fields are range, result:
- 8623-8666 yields 35.9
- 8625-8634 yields 37.7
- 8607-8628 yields 37.3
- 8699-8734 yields 36.7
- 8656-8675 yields 33.1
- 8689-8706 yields 35.7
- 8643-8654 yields 36.9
